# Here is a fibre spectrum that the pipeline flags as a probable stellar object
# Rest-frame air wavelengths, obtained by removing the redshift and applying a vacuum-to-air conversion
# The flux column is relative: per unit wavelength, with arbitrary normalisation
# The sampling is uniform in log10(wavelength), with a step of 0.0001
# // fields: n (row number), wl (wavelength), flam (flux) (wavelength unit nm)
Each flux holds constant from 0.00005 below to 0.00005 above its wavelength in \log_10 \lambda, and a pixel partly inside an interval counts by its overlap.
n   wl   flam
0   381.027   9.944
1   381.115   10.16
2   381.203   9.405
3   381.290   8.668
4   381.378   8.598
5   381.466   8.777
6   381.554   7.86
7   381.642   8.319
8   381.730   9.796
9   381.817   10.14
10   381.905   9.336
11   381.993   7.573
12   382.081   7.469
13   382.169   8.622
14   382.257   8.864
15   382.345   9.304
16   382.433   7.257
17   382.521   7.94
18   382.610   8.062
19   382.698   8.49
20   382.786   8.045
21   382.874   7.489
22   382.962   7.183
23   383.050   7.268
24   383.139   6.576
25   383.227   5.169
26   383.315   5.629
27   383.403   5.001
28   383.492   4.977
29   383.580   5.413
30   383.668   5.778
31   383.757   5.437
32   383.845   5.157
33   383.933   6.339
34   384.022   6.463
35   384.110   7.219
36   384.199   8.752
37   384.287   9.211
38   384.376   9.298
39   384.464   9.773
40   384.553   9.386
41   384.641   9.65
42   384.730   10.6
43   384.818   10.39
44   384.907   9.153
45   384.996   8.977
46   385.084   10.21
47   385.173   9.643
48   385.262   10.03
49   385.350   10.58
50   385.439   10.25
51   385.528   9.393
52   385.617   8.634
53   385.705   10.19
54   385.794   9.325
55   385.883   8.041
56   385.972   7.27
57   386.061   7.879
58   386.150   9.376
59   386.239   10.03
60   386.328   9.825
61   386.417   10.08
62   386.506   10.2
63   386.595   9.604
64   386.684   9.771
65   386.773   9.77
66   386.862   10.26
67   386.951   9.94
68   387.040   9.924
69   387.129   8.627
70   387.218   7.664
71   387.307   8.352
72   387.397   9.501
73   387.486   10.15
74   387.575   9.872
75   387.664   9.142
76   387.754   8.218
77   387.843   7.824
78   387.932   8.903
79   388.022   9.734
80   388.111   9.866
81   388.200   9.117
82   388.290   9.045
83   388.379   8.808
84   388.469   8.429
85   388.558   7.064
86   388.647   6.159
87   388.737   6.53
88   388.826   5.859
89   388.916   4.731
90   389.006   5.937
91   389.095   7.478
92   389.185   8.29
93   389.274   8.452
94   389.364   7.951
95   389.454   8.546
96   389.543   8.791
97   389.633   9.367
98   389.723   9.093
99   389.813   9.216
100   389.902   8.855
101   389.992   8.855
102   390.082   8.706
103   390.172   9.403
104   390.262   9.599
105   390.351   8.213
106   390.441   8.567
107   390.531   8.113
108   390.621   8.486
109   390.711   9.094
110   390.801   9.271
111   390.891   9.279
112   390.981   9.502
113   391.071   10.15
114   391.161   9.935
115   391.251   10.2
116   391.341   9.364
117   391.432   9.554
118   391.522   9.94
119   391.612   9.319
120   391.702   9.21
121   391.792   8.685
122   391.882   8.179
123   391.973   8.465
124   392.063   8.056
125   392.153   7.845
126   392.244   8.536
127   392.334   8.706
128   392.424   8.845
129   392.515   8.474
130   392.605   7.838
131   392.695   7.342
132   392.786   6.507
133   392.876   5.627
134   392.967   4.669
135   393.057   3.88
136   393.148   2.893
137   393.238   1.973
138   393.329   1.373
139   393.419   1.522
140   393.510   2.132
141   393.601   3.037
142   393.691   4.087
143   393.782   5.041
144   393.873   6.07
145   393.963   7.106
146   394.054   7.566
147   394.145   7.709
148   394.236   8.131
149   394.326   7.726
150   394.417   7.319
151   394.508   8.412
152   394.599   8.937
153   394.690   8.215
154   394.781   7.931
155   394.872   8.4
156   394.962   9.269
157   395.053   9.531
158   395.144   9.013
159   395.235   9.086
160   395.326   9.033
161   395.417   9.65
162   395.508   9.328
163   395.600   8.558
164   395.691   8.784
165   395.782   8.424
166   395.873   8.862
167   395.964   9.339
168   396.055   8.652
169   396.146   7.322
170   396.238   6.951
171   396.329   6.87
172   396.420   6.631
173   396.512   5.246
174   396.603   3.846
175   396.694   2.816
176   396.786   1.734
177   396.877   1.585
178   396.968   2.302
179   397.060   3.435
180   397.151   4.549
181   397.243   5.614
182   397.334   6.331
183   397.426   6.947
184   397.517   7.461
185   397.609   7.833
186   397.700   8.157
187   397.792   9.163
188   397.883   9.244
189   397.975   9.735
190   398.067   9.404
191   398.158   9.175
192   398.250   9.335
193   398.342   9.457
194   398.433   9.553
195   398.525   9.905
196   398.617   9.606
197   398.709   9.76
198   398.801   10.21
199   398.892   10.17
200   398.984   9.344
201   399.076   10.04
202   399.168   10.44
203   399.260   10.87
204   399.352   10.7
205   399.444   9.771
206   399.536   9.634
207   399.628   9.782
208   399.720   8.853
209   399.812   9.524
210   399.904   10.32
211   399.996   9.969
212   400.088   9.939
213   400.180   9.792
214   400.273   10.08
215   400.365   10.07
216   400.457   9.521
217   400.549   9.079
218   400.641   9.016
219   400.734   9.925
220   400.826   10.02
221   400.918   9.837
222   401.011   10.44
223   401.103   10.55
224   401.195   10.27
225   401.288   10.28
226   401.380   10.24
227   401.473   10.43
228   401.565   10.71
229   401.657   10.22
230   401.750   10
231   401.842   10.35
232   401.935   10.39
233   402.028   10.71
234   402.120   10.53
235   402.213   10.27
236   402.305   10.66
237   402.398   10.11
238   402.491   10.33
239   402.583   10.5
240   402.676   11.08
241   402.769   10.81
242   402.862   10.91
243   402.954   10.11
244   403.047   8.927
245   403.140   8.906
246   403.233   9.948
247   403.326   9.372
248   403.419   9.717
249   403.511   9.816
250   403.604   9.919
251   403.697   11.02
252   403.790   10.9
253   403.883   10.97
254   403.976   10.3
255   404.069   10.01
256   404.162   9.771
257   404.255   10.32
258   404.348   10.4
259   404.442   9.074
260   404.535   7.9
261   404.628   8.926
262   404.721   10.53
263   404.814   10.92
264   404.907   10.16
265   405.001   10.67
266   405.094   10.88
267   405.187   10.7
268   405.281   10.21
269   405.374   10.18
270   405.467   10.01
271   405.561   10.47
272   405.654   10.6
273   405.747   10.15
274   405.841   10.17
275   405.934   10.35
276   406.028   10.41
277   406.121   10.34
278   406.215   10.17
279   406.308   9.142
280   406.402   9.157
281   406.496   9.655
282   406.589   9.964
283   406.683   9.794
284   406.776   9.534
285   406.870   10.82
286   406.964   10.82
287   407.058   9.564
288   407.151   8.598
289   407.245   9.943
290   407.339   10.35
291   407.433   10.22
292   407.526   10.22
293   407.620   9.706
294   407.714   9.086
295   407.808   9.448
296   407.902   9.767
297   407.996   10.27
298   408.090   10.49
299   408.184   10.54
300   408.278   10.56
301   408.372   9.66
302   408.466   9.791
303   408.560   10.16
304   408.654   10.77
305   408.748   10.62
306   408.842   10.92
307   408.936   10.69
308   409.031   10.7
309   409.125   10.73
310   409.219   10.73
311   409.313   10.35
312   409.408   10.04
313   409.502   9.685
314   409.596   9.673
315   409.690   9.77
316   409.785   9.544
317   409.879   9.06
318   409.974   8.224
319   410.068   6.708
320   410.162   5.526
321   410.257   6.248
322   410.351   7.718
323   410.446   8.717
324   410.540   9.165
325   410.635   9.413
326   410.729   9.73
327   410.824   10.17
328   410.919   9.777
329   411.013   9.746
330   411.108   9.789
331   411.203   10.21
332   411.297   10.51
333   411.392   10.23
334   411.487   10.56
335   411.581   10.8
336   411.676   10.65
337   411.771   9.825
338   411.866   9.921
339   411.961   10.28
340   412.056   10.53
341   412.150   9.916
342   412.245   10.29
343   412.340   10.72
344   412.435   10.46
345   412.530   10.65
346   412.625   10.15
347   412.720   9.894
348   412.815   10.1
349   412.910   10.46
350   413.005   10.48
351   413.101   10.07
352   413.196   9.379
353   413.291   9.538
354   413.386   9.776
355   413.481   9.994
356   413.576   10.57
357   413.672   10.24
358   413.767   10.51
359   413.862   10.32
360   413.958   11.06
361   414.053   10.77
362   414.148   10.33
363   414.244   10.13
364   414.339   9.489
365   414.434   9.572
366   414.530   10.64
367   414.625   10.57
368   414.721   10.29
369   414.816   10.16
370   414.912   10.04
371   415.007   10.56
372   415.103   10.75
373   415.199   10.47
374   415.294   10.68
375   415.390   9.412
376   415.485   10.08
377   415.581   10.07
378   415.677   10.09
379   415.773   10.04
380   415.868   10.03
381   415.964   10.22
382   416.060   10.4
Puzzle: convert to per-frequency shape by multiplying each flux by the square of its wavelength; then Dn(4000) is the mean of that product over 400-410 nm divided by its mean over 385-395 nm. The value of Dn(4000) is 1.3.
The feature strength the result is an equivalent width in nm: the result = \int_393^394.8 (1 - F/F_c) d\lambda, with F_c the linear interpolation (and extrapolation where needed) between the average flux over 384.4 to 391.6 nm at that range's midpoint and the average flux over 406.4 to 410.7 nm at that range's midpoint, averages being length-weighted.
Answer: 0.720 nm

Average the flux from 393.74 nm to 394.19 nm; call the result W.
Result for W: 6.71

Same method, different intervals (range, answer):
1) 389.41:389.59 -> 8.7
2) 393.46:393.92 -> 4.06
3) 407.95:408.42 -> 10.3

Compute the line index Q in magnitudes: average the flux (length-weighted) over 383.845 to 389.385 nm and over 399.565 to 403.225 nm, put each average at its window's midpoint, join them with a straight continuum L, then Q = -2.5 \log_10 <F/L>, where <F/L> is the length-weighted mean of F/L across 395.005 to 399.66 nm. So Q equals 0.21 mag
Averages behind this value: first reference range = 8.8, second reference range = 10.1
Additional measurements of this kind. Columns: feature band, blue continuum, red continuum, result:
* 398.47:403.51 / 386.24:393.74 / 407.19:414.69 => -0.12 mag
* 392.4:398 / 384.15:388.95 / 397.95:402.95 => 0.42 mag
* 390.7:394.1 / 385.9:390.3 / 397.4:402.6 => 0.27 mag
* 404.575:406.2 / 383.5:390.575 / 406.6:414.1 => -0.07 mag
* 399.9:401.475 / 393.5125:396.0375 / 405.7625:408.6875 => -0.13 mag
